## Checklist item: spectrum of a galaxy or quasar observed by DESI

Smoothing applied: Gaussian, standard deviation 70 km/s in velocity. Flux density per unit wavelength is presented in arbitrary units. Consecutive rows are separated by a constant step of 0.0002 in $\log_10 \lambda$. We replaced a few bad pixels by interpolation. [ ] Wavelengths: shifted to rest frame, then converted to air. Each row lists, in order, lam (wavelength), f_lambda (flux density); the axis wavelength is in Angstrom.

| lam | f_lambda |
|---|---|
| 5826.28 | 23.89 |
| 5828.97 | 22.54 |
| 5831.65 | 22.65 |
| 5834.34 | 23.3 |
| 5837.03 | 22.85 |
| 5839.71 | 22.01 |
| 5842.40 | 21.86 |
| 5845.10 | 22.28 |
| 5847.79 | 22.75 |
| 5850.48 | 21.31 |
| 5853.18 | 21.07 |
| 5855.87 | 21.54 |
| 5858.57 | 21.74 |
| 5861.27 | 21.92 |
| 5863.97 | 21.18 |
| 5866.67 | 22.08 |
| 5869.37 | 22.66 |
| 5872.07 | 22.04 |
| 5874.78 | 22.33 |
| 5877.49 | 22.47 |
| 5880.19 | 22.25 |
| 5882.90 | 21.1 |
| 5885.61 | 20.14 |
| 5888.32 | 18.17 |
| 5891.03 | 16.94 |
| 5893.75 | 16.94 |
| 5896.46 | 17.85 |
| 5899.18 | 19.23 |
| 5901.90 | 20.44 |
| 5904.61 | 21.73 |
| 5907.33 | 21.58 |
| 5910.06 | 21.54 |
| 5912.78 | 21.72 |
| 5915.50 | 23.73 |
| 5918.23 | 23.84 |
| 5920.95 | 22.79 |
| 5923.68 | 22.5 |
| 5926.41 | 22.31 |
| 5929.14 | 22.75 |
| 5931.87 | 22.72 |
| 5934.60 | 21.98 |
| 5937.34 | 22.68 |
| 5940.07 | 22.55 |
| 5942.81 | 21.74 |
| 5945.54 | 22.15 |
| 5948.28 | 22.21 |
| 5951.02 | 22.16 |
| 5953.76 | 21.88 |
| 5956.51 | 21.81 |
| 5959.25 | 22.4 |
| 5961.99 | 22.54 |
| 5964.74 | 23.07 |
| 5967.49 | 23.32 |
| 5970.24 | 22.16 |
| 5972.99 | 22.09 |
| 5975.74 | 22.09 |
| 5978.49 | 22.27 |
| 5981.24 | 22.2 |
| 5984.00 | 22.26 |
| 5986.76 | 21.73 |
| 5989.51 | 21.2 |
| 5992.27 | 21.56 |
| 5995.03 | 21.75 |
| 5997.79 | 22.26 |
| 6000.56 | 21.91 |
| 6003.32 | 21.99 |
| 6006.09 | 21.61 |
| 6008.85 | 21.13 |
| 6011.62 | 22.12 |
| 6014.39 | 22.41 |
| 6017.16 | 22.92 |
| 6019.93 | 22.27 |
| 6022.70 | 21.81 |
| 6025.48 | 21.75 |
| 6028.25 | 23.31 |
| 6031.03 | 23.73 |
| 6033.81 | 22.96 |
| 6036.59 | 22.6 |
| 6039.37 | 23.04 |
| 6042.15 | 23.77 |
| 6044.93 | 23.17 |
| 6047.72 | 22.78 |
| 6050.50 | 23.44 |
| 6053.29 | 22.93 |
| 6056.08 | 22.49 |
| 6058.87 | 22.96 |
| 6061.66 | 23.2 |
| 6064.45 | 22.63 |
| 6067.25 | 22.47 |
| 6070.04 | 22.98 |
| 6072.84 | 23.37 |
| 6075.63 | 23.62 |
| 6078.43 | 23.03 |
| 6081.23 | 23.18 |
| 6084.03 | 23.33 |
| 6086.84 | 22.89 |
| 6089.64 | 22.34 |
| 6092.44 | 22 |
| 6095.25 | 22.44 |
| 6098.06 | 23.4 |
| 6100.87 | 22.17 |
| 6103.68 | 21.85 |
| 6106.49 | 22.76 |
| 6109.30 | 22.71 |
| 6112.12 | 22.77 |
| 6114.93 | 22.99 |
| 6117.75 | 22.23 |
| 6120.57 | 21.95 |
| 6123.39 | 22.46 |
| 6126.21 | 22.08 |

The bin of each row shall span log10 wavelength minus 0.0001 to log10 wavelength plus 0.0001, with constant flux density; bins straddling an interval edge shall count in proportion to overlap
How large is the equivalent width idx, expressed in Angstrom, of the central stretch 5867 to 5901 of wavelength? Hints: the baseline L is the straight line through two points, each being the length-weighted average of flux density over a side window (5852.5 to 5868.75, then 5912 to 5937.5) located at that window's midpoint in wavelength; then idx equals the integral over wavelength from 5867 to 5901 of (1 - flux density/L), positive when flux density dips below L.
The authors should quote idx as 2.8 Angstrom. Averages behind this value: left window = 21.7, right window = 22.7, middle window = 20.2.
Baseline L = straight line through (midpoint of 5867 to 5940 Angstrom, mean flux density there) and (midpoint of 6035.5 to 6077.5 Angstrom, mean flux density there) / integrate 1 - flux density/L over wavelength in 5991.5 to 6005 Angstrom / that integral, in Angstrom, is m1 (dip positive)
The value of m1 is 0.3 Angstrom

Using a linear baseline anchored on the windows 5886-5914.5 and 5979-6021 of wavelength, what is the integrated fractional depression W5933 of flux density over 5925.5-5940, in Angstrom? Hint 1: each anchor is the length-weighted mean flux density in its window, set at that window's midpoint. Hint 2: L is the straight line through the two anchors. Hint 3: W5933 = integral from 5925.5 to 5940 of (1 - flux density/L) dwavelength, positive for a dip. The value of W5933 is -1.5 Angstrom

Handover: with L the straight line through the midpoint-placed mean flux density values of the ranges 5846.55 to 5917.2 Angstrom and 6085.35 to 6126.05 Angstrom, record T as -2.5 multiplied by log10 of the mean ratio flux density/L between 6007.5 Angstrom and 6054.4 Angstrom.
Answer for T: -0.03 mag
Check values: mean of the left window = 21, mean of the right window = 22.5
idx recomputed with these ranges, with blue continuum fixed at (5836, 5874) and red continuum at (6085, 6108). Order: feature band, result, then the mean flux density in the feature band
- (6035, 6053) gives -0.6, 23.1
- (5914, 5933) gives -0.7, 22.9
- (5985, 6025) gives 0.7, 21.9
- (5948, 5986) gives -0.2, 22.3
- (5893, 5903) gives 1.5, 18.7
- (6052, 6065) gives -0.3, 22.9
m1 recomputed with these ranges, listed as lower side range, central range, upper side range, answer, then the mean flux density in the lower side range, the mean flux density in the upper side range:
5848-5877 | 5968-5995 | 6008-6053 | 0.58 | 21.8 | 22.7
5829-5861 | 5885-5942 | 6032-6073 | 3.17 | 22.1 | 23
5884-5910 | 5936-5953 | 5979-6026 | -1.42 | 19.4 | 21.9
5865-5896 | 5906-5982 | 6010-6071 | -3.31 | 20.6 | 22.8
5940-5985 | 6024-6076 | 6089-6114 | -1.33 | 22.3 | 22.5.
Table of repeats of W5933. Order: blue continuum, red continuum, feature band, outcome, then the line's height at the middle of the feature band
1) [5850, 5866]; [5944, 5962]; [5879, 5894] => 1.6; 21.7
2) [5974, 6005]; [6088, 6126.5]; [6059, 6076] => -0.6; 22.3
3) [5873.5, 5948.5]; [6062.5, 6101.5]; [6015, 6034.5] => -0.3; 22.4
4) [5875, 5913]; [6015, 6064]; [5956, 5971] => -0.8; 21.5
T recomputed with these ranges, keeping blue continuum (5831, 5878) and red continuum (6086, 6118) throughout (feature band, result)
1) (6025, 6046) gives -0.032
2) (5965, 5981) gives -0.005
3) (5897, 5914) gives 0.066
